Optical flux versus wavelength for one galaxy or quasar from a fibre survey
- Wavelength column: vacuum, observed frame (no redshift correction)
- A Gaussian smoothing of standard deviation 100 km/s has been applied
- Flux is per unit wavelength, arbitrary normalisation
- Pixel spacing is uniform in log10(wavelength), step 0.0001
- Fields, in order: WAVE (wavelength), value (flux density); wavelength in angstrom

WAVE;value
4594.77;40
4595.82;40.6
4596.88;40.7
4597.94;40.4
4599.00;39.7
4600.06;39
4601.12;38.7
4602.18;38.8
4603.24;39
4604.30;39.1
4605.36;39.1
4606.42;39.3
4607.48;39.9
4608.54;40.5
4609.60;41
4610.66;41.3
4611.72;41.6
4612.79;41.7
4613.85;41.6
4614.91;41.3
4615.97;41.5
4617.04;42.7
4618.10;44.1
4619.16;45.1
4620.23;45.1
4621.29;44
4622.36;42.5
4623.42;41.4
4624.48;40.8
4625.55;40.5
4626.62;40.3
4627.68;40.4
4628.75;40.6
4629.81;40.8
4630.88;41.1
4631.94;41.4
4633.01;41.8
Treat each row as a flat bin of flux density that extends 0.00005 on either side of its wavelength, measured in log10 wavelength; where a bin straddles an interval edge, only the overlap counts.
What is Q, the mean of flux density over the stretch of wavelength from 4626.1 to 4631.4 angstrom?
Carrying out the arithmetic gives 40.7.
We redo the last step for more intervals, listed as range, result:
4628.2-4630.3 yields 40.7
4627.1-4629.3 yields 40.6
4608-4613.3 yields 41.2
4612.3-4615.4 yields 41.6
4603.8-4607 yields 39.2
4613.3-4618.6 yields 42.3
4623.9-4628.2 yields 40.5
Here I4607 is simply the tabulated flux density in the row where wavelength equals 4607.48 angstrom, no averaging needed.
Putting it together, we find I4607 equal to 39.9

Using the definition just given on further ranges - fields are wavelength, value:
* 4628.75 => 40.6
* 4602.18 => 38.8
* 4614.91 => 41.3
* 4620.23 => 45.1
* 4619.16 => 45.1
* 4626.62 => 40.3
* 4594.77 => 40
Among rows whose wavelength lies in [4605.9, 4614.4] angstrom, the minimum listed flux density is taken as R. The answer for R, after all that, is 39.3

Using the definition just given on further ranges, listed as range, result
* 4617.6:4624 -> 41.4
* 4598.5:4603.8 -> 38.7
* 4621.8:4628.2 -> 40.3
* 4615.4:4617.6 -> 41.5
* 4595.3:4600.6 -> 39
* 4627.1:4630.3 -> 40.4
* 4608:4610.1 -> 40.5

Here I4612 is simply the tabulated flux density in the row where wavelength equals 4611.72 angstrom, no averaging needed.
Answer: 41.6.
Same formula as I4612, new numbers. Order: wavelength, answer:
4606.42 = 39.3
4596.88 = 40.7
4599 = 39.7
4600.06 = 39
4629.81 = 40.8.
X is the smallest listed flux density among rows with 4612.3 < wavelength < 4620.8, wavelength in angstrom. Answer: 41.3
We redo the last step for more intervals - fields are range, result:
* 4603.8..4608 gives 39.1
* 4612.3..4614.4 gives 41.6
